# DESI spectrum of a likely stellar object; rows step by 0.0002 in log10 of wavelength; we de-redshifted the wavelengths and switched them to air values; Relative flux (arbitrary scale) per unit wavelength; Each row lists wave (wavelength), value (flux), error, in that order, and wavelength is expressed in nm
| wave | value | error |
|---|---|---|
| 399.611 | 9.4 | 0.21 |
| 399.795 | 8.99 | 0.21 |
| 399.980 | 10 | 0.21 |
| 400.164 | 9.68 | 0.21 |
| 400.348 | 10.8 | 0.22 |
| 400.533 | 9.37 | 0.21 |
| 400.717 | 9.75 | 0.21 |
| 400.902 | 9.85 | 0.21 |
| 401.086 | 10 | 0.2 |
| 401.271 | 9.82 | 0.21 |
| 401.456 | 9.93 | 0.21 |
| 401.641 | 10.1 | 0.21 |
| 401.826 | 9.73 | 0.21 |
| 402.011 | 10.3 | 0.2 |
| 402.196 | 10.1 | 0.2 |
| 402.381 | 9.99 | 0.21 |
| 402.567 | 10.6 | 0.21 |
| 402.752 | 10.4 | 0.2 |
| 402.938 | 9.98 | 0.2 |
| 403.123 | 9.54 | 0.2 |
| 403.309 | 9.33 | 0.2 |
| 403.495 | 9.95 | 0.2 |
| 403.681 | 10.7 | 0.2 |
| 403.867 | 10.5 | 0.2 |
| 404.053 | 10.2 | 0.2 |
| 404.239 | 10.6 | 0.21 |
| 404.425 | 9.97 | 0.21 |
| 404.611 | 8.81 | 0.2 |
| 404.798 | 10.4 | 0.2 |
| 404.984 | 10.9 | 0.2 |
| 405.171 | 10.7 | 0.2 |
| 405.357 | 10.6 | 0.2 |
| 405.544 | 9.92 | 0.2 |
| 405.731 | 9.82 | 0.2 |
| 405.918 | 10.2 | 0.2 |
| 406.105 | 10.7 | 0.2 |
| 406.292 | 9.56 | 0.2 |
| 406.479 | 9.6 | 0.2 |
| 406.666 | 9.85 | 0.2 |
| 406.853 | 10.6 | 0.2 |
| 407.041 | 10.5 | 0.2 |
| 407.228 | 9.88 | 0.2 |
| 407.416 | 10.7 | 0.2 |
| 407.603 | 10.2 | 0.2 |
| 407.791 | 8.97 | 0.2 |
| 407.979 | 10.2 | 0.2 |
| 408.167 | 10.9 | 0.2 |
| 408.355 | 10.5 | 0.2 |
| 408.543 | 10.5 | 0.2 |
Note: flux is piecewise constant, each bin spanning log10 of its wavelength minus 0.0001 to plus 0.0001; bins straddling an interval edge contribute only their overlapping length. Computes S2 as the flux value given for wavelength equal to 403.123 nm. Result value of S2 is 9.54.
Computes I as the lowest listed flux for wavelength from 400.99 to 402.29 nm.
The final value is 9.73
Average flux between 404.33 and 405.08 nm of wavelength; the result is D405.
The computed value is 10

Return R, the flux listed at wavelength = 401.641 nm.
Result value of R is 10.1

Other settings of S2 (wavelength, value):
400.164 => 9.68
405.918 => 10.2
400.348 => 10.8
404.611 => 8.81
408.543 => 10.5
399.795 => 8.99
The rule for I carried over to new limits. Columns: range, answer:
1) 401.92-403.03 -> 9.98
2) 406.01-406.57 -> 9.56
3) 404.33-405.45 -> 8.81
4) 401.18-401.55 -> 9.82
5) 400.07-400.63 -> 9.37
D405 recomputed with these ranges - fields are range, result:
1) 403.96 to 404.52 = 10.3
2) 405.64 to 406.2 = 10.2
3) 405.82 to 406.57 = 10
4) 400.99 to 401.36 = 9.92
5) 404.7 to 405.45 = 10.6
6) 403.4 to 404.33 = 10.4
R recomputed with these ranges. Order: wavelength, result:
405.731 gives 9.82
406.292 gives 9.56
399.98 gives 10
